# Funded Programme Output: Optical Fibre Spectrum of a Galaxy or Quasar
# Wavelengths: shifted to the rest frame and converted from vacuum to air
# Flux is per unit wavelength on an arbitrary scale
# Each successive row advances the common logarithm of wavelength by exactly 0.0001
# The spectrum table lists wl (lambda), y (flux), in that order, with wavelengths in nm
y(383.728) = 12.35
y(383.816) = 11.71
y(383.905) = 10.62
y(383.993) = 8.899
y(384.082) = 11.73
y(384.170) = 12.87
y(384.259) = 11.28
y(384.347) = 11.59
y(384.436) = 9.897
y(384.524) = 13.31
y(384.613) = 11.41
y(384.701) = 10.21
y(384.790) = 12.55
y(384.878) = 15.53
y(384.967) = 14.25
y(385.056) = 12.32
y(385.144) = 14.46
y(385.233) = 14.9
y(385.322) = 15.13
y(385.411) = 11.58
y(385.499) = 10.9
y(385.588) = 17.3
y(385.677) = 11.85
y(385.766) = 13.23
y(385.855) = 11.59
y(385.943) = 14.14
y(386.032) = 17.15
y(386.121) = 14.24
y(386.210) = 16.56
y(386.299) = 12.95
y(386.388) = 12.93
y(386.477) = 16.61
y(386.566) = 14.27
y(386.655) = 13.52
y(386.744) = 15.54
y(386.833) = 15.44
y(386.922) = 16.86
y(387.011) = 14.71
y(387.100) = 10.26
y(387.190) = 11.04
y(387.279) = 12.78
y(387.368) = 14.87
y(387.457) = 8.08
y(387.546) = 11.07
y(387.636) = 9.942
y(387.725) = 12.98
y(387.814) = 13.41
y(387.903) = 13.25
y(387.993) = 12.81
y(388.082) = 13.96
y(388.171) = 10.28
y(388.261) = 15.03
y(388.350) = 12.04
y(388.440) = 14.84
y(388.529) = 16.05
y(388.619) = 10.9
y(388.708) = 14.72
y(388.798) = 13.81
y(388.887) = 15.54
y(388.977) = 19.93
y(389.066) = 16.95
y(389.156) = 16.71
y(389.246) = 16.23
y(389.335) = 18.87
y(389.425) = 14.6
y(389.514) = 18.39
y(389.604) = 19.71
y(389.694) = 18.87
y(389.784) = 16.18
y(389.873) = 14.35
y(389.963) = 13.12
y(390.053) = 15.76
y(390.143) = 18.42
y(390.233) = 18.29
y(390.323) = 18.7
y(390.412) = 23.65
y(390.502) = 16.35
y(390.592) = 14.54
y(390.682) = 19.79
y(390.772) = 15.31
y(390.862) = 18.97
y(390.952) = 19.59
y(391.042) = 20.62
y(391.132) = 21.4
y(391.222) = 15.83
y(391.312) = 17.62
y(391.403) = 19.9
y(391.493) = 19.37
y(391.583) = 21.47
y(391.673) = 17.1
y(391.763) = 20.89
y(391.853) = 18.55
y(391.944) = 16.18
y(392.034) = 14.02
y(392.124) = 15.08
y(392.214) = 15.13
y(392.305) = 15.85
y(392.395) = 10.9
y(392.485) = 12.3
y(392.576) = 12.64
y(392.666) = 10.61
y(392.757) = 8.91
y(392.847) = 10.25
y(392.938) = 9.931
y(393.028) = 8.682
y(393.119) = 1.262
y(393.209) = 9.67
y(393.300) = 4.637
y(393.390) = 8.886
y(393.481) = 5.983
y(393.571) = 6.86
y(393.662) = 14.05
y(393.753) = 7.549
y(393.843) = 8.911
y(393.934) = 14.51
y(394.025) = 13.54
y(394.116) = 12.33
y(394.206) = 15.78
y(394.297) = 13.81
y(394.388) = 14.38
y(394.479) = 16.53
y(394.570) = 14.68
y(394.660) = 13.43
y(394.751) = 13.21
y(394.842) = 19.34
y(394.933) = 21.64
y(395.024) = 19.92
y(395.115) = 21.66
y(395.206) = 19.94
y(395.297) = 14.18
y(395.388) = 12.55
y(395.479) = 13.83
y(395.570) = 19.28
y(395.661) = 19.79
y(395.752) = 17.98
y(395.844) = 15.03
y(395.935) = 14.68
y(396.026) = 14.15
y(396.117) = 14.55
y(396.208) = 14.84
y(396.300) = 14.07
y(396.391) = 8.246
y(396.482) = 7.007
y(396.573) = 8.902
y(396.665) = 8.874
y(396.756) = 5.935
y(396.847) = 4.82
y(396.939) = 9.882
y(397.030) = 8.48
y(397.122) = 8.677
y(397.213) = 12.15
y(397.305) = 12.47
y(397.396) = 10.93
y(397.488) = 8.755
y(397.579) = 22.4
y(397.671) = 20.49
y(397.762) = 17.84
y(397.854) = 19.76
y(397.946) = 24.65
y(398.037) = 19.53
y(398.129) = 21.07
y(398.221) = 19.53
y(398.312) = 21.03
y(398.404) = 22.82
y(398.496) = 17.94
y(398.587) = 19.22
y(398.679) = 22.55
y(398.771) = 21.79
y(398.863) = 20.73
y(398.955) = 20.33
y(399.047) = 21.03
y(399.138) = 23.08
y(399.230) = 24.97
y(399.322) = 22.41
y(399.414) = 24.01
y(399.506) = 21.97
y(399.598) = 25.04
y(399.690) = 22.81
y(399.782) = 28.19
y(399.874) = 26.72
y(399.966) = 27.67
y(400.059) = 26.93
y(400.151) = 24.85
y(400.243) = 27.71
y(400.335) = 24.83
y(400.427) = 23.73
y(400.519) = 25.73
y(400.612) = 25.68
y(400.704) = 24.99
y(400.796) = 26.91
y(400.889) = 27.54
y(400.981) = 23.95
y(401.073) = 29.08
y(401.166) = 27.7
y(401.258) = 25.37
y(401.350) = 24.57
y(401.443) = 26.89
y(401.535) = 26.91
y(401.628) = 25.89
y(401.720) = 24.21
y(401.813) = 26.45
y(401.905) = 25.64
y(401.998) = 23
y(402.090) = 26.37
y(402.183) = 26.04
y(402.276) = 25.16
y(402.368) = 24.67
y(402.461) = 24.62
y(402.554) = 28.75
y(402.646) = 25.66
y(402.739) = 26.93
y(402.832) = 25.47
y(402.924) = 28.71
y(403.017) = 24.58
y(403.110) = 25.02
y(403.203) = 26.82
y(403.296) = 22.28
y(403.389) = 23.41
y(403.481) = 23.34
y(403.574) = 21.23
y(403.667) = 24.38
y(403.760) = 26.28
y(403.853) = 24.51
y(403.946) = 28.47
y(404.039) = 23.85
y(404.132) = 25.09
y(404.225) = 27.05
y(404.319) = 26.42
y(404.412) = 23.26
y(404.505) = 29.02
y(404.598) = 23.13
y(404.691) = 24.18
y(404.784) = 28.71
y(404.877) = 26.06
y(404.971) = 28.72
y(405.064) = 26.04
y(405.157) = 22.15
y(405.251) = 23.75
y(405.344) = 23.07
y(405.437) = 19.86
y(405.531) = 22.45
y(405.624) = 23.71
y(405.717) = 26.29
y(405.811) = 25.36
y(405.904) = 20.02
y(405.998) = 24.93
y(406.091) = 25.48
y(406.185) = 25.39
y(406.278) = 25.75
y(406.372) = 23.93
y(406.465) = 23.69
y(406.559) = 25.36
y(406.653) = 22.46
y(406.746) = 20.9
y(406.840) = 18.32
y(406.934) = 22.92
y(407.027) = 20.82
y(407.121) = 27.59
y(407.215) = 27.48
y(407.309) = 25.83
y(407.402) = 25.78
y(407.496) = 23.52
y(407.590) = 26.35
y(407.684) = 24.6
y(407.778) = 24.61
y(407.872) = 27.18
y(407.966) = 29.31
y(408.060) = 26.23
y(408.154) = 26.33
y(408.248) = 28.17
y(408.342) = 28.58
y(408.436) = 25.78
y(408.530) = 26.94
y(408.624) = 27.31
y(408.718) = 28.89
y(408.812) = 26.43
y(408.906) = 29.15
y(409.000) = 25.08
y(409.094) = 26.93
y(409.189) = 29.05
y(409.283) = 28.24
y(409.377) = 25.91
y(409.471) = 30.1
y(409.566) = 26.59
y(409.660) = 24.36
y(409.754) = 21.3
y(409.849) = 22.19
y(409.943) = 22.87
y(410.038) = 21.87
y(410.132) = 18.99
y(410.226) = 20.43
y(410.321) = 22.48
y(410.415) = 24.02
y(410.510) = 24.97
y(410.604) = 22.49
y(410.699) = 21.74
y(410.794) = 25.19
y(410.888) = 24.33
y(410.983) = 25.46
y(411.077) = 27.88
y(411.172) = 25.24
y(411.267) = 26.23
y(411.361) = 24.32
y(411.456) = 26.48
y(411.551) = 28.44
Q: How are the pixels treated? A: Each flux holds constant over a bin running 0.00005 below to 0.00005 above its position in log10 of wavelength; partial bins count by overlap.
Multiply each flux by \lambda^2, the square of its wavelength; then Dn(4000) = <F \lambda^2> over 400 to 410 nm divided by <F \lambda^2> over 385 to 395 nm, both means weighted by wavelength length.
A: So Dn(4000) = 1.90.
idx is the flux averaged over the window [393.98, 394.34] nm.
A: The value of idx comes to 13.9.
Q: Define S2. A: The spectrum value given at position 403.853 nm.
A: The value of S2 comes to 24.51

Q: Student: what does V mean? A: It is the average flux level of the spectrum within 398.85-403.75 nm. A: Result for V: 25.2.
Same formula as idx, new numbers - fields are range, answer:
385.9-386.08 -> 15.6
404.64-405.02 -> 26.9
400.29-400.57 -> 24.7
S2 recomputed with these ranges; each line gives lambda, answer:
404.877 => 26.06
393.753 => 7.549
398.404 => 22.82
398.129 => 21.07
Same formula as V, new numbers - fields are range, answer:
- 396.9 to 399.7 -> 19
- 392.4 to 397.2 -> 12.3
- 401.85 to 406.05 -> 25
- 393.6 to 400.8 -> 17.7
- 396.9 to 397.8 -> 13.2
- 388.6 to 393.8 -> 15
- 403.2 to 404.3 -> 24.7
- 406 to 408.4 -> 25.1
